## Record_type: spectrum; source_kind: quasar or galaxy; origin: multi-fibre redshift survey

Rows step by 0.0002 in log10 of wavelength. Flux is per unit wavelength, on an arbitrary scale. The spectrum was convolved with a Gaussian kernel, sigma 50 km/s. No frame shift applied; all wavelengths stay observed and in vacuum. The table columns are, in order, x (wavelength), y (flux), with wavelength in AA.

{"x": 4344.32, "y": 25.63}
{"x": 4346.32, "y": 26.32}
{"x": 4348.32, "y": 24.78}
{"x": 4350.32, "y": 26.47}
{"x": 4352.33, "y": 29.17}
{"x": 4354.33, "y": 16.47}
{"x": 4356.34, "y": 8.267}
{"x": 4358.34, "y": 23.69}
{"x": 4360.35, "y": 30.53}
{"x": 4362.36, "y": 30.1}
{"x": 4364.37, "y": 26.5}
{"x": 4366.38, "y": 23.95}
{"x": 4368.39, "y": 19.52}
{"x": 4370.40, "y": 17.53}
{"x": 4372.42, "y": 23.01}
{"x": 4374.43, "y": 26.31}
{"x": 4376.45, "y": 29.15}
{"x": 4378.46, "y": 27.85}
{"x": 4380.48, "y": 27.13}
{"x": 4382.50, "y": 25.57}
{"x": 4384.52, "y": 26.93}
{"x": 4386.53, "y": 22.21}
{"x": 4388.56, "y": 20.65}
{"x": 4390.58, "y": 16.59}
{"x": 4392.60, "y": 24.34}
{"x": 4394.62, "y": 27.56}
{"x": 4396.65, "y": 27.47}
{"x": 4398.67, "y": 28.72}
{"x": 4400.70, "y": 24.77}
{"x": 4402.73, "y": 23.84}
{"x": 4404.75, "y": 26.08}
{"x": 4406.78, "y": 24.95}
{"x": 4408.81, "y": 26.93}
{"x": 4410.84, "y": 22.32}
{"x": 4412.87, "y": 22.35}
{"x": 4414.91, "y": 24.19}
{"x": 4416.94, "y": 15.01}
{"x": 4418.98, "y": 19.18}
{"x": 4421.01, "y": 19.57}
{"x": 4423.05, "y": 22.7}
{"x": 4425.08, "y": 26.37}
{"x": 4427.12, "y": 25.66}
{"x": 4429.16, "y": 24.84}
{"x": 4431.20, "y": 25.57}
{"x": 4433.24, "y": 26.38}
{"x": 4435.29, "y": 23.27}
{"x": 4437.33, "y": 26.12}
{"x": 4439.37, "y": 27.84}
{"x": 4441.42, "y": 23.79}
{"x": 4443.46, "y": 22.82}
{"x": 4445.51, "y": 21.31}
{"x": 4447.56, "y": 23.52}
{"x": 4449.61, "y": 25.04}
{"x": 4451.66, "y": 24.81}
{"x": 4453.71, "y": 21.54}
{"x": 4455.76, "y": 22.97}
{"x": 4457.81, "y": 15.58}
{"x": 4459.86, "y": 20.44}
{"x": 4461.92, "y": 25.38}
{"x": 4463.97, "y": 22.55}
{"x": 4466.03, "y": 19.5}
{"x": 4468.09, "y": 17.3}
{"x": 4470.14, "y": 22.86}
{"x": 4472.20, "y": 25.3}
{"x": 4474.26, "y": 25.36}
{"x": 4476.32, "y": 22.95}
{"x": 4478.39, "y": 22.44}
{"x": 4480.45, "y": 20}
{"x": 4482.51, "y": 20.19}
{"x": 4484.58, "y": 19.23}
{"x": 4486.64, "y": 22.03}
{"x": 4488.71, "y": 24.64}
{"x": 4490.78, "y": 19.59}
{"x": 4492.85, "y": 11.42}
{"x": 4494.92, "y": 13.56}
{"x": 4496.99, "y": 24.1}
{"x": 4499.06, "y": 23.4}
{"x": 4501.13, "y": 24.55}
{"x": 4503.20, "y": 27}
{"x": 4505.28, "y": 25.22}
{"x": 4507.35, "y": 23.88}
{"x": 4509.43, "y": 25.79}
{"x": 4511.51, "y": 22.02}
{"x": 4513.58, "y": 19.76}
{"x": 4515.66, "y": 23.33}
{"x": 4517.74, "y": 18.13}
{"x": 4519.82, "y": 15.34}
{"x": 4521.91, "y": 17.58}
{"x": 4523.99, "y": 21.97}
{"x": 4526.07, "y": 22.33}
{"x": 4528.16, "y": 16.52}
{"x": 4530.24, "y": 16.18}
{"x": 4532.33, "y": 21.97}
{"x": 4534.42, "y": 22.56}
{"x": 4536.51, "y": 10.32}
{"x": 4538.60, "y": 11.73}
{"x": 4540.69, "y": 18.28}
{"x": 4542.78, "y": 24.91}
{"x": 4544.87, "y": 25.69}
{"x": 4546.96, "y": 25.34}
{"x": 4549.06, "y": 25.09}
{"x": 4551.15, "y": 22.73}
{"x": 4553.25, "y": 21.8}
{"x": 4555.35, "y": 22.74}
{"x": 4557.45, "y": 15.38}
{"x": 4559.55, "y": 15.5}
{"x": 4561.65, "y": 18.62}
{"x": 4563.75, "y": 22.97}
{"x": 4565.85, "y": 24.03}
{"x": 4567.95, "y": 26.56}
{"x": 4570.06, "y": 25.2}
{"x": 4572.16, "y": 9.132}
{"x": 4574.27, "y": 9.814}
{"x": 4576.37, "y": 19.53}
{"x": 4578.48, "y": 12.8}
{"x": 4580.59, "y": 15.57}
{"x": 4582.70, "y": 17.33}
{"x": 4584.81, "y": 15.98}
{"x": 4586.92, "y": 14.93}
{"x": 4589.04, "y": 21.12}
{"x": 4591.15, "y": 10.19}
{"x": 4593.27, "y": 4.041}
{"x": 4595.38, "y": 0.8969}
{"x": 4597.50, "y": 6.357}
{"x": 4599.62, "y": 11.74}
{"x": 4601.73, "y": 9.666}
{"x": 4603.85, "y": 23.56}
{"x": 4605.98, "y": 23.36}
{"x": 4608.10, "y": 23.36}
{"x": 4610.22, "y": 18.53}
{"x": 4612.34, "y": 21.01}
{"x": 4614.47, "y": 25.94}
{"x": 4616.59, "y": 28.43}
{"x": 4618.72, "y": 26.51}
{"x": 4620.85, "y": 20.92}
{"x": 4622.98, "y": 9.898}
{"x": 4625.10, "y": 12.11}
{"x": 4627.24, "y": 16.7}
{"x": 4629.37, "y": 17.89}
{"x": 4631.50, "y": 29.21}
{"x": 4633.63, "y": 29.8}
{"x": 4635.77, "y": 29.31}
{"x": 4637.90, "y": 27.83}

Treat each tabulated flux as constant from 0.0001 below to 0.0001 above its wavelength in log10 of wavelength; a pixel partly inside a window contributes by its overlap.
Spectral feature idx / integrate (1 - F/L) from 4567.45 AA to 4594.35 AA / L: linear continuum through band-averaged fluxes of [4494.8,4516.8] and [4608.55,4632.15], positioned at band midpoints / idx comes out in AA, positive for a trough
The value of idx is 7.8 AA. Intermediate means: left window 23.3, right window 20.6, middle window 15.3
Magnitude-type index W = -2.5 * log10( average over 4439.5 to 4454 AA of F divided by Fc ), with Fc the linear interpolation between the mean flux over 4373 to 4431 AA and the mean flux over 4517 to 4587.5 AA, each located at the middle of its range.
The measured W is -0.043 mag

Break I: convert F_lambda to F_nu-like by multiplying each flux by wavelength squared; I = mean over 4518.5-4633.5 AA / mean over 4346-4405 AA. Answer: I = 0.83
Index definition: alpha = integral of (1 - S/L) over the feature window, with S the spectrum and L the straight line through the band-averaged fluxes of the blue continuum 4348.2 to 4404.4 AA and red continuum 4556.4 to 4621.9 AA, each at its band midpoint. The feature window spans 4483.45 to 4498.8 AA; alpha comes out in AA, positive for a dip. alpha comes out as 0.8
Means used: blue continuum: 24.3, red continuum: 17.4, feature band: 19.4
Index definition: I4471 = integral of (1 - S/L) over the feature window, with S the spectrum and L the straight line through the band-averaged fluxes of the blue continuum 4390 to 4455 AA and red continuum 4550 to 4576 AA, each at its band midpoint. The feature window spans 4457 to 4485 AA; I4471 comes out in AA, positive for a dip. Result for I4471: 1.23 AA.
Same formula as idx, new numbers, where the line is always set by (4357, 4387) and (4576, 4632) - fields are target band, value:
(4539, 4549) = -2.1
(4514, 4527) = 0.0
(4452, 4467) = 0.5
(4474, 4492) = -0.3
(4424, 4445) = -2.0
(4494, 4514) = -2.6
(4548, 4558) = -1.7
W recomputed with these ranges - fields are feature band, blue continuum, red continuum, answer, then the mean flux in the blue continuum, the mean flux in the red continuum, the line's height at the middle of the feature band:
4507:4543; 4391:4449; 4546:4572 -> 0.15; 24.1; 21.7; 22.3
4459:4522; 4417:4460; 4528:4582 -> 0.00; 23.2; 19.3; 21.4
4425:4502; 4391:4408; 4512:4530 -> 0.00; 25.7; 19.3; 22.3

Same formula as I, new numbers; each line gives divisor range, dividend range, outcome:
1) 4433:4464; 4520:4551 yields 0.89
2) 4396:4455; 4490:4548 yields 0.89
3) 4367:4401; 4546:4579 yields 0.88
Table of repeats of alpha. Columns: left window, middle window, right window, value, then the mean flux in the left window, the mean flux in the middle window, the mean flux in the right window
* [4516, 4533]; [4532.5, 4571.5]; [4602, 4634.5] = -2.7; 18.9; 21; 21.5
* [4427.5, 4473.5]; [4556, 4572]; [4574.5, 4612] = -4.1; 23.2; 20.6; 14.7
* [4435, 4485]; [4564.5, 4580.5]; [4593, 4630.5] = 0.3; 22.5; 18.1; 17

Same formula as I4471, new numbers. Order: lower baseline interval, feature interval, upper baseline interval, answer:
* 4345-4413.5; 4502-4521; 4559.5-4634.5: -1.75 AA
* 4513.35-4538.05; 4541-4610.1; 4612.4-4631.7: 6.47 AA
